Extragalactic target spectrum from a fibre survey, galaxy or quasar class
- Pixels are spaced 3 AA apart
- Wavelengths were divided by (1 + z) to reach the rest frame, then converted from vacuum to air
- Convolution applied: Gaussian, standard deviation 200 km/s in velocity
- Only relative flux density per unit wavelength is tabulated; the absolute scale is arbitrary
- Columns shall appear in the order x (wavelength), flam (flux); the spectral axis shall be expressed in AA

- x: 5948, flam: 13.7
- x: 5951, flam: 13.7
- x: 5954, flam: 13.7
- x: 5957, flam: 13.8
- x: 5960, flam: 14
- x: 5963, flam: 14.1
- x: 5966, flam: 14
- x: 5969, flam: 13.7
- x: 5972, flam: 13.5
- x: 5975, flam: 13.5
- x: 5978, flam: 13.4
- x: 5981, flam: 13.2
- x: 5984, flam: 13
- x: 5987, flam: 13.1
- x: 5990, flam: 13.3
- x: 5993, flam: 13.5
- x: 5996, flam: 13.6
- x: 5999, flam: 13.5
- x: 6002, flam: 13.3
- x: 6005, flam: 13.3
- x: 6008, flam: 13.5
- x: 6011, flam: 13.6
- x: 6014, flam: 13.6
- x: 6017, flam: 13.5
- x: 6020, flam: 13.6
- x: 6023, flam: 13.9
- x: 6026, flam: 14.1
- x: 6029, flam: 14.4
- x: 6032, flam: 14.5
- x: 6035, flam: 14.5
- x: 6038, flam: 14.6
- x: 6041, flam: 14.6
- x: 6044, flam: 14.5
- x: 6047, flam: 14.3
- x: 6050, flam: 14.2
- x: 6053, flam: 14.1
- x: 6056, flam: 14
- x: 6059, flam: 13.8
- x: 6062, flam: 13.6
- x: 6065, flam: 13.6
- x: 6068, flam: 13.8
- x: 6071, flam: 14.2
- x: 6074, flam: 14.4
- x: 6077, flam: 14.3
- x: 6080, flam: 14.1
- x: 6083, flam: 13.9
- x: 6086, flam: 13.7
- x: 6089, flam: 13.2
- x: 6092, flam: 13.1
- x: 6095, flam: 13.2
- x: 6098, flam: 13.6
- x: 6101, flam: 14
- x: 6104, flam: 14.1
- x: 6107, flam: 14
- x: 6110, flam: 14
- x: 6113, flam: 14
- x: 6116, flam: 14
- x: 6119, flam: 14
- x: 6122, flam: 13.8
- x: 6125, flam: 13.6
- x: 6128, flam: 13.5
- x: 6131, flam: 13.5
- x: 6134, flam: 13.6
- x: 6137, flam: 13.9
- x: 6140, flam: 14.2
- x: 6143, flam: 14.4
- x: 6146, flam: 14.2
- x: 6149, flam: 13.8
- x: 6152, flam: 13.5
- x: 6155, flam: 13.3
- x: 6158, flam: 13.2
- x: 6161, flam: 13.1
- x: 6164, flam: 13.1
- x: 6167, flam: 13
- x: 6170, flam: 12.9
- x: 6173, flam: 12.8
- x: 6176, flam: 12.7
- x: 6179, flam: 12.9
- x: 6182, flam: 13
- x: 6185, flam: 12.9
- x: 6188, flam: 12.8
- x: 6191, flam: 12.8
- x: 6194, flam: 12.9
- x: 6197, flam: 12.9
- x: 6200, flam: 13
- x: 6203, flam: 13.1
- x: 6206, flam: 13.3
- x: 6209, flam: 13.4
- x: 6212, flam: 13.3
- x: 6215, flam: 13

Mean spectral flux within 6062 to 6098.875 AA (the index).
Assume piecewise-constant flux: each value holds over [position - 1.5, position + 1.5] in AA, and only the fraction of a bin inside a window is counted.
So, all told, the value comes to 13.8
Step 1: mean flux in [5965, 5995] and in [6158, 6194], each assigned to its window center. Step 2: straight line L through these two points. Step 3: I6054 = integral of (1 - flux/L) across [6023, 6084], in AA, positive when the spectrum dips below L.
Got -4.3 AA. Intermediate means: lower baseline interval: 13.4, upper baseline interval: 12.9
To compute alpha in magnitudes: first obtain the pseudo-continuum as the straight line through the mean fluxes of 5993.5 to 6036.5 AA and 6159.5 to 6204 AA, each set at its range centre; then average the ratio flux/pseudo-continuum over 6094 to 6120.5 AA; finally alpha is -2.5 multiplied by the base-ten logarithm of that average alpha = -0.047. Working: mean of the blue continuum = 13.8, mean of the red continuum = 12.9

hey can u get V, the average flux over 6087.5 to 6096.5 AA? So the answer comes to 13.2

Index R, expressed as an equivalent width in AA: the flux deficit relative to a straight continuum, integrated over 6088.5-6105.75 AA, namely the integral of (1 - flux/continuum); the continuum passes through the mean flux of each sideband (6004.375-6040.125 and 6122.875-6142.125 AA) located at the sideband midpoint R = 0.31 AA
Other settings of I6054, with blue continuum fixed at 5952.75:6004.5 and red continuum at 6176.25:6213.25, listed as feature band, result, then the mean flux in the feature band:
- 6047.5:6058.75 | -0.6 AA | 14.1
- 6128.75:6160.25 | -1.4 AA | 13.7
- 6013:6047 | -1.9 AA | 14.2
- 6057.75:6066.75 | -0.2 AA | 13.7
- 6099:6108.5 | -0.6 AA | 14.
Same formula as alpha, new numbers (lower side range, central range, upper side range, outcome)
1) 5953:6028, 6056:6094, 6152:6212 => -0.04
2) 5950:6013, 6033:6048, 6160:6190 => -0.09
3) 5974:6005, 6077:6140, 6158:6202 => -0.06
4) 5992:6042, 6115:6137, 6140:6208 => -0.03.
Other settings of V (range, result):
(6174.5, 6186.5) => 12.9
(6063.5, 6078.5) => 14.1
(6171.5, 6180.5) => 12.8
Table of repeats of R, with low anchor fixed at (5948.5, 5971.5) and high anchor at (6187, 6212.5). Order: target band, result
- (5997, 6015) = 0.3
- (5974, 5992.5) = 0.7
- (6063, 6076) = -0.5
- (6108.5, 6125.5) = -0.8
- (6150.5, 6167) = 0.0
